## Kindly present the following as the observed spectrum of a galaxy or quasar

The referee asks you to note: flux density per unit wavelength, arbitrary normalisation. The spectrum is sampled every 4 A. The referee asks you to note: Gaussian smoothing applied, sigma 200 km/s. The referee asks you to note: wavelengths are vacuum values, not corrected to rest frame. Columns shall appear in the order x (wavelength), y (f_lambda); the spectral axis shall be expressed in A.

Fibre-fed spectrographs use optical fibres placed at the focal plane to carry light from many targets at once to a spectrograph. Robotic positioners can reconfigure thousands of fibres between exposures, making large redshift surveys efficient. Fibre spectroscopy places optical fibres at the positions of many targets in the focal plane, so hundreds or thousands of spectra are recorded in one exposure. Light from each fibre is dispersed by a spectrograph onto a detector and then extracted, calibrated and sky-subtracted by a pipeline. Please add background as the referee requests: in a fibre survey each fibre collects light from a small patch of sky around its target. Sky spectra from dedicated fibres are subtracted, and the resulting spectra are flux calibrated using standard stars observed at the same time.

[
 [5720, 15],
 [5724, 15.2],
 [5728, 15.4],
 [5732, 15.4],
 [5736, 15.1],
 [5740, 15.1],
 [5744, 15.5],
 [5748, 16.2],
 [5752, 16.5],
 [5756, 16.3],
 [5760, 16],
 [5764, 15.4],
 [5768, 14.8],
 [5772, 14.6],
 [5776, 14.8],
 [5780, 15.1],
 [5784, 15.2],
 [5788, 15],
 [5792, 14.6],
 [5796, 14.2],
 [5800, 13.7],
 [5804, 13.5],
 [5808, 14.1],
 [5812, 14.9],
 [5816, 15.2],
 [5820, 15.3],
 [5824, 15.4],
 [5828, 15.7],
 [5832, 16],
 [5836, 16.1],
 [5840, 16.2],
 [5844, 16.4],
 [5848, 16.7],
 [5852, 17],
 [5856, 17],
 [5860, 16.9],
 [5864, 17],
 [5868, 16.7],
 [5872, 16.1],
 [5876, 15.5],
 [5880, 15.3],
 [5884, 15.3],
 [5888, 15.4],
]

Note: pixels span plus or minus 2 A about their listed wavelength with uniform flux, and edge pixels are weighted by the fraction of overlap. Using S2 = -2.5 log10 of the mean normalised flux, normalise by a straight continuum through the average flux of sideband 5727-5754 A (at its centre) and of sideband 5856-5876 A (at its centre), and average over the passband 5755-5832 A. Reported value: 0.075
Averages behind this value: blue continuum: 15.6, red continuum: 16.6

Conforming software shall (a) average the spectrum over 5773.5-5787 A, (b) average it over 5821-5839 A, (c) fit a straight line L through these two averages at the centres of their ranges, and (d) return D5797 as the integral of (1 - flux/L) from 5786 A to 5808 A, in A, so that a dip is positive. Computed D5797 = 1.6 A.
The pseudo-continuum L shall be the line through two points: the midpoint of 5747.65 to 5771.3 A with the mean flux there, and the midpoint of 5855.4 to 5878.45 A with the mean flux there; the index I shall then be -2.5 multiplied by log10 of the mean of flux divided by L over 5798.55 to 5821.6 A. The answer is 0.12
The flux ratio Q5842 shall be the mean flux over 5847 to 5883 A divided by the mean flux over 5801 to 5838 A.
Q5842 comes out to 1.1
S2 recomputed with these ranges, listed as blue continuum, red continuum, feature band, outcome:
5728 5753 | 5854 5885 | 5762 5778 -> 0.06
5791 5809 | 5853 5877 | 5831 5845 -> -0.05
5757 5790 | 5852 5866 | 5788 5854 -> 0.06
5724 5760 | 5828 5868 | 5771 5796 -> 0.08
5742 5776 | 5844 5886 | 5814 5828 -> 0.05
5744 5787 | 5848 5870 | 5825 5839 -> 0.04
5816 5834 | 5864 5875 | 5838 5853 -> -0.04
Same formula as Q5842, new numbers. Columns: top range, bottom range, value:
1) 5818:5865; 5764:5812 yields 1.12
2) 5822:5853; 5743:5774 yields 1.03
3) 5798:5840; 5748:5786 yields 0.97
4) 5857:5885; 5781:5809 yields 1.13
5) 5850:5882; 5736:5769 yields 1.05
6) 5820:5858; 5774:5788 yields 1.08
